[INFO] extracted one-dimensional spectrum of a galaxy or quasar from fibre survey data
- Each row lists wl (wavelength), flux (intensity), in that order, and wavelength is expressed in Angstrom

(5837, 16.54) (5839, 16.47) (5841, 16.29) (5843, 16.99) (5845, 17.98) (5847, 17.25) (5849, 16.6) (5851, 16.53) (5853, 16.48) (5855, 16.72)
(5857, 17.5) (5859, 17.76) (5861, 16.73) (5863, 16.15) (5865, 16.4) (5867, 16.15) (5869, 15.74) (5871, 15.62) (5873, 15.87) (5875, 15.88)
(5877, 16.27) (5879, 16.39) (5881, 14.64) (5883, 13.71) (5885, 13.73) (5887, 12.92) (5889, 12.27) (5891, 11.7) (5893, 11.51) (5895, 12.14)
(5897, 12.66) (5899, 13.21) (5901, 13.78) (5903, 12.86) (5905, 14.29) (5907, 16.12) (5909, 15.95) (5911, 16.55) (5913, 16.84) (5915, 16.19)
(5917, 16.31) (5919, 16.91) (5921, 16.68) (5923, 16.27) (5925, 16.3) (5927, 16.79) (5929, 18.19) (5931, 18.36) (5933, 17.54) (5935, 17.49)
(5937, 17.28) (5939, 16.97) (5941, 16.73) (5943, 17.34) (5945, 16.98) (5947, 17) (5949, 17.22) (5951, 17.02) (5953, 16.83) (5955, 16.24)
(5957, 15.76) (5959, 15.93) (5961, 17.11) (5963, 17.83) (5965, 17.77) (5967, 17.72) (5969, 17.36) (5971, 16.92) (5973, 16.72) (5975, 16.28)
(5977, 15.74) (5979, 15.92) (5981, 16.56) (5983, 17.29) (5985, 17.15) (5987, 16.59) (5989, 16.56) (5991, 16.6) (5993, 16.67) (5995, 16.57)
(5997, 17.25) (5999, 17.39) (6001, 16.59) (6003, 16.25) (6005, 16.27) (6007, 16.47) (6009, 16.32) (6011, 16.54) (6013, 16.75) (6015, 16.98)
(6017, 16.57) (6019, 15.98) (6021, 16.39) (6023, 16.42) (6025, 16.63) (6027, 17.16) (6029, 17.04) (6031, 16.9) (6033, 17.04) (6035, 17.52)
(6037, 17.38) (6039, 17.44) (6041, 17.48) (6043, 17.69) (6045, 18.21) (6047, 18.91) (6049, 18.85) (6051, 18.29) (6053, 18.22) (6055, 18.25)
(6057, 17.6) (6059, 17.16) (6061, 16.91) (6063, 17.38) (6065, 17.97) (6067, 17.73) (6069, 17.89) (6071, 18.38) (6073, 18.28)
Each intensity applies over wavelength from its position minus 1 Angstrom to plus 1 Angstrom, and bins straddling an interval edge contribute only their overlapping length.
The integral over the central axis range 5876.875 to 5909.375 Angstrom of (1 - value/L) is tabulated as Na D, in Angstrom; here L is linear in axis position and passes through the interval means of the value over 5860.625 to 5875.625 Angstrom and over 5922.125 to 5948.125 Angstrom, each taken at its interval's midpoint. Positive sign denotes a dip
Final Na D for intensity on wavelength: 5.5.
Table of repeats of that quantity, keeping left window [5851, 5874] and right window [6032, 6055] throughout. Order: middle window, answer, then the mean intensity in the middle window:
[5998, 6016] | 1.0 Angstrom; 16.6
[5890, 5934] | 4.1 Angstrom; 15.3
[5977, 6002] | 1.1 Angstrom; 16.7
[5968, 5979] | 0.5 Angstrom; 16.5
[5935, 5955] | 0.1 Angstrom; 17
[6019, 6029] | 0.6 Angstrom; 16.6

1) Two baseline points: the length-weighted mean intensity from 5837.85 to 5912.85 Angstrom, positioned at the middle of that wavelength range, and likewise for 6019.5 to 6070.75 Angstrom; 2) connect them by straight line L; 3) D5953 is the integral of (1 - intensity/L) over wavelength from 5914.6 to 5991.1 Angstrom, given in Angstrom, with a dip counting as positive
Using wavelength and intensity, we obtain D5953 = -2.68 Angstrom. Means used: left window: 15.3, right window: 17.5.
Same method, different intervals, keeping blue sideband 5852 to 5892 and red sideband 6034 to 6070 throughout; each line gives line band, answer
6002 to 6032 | 1.35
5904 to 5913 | 0.04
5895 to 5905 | 1.68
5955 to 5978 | -0.16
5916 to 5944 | -1.52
